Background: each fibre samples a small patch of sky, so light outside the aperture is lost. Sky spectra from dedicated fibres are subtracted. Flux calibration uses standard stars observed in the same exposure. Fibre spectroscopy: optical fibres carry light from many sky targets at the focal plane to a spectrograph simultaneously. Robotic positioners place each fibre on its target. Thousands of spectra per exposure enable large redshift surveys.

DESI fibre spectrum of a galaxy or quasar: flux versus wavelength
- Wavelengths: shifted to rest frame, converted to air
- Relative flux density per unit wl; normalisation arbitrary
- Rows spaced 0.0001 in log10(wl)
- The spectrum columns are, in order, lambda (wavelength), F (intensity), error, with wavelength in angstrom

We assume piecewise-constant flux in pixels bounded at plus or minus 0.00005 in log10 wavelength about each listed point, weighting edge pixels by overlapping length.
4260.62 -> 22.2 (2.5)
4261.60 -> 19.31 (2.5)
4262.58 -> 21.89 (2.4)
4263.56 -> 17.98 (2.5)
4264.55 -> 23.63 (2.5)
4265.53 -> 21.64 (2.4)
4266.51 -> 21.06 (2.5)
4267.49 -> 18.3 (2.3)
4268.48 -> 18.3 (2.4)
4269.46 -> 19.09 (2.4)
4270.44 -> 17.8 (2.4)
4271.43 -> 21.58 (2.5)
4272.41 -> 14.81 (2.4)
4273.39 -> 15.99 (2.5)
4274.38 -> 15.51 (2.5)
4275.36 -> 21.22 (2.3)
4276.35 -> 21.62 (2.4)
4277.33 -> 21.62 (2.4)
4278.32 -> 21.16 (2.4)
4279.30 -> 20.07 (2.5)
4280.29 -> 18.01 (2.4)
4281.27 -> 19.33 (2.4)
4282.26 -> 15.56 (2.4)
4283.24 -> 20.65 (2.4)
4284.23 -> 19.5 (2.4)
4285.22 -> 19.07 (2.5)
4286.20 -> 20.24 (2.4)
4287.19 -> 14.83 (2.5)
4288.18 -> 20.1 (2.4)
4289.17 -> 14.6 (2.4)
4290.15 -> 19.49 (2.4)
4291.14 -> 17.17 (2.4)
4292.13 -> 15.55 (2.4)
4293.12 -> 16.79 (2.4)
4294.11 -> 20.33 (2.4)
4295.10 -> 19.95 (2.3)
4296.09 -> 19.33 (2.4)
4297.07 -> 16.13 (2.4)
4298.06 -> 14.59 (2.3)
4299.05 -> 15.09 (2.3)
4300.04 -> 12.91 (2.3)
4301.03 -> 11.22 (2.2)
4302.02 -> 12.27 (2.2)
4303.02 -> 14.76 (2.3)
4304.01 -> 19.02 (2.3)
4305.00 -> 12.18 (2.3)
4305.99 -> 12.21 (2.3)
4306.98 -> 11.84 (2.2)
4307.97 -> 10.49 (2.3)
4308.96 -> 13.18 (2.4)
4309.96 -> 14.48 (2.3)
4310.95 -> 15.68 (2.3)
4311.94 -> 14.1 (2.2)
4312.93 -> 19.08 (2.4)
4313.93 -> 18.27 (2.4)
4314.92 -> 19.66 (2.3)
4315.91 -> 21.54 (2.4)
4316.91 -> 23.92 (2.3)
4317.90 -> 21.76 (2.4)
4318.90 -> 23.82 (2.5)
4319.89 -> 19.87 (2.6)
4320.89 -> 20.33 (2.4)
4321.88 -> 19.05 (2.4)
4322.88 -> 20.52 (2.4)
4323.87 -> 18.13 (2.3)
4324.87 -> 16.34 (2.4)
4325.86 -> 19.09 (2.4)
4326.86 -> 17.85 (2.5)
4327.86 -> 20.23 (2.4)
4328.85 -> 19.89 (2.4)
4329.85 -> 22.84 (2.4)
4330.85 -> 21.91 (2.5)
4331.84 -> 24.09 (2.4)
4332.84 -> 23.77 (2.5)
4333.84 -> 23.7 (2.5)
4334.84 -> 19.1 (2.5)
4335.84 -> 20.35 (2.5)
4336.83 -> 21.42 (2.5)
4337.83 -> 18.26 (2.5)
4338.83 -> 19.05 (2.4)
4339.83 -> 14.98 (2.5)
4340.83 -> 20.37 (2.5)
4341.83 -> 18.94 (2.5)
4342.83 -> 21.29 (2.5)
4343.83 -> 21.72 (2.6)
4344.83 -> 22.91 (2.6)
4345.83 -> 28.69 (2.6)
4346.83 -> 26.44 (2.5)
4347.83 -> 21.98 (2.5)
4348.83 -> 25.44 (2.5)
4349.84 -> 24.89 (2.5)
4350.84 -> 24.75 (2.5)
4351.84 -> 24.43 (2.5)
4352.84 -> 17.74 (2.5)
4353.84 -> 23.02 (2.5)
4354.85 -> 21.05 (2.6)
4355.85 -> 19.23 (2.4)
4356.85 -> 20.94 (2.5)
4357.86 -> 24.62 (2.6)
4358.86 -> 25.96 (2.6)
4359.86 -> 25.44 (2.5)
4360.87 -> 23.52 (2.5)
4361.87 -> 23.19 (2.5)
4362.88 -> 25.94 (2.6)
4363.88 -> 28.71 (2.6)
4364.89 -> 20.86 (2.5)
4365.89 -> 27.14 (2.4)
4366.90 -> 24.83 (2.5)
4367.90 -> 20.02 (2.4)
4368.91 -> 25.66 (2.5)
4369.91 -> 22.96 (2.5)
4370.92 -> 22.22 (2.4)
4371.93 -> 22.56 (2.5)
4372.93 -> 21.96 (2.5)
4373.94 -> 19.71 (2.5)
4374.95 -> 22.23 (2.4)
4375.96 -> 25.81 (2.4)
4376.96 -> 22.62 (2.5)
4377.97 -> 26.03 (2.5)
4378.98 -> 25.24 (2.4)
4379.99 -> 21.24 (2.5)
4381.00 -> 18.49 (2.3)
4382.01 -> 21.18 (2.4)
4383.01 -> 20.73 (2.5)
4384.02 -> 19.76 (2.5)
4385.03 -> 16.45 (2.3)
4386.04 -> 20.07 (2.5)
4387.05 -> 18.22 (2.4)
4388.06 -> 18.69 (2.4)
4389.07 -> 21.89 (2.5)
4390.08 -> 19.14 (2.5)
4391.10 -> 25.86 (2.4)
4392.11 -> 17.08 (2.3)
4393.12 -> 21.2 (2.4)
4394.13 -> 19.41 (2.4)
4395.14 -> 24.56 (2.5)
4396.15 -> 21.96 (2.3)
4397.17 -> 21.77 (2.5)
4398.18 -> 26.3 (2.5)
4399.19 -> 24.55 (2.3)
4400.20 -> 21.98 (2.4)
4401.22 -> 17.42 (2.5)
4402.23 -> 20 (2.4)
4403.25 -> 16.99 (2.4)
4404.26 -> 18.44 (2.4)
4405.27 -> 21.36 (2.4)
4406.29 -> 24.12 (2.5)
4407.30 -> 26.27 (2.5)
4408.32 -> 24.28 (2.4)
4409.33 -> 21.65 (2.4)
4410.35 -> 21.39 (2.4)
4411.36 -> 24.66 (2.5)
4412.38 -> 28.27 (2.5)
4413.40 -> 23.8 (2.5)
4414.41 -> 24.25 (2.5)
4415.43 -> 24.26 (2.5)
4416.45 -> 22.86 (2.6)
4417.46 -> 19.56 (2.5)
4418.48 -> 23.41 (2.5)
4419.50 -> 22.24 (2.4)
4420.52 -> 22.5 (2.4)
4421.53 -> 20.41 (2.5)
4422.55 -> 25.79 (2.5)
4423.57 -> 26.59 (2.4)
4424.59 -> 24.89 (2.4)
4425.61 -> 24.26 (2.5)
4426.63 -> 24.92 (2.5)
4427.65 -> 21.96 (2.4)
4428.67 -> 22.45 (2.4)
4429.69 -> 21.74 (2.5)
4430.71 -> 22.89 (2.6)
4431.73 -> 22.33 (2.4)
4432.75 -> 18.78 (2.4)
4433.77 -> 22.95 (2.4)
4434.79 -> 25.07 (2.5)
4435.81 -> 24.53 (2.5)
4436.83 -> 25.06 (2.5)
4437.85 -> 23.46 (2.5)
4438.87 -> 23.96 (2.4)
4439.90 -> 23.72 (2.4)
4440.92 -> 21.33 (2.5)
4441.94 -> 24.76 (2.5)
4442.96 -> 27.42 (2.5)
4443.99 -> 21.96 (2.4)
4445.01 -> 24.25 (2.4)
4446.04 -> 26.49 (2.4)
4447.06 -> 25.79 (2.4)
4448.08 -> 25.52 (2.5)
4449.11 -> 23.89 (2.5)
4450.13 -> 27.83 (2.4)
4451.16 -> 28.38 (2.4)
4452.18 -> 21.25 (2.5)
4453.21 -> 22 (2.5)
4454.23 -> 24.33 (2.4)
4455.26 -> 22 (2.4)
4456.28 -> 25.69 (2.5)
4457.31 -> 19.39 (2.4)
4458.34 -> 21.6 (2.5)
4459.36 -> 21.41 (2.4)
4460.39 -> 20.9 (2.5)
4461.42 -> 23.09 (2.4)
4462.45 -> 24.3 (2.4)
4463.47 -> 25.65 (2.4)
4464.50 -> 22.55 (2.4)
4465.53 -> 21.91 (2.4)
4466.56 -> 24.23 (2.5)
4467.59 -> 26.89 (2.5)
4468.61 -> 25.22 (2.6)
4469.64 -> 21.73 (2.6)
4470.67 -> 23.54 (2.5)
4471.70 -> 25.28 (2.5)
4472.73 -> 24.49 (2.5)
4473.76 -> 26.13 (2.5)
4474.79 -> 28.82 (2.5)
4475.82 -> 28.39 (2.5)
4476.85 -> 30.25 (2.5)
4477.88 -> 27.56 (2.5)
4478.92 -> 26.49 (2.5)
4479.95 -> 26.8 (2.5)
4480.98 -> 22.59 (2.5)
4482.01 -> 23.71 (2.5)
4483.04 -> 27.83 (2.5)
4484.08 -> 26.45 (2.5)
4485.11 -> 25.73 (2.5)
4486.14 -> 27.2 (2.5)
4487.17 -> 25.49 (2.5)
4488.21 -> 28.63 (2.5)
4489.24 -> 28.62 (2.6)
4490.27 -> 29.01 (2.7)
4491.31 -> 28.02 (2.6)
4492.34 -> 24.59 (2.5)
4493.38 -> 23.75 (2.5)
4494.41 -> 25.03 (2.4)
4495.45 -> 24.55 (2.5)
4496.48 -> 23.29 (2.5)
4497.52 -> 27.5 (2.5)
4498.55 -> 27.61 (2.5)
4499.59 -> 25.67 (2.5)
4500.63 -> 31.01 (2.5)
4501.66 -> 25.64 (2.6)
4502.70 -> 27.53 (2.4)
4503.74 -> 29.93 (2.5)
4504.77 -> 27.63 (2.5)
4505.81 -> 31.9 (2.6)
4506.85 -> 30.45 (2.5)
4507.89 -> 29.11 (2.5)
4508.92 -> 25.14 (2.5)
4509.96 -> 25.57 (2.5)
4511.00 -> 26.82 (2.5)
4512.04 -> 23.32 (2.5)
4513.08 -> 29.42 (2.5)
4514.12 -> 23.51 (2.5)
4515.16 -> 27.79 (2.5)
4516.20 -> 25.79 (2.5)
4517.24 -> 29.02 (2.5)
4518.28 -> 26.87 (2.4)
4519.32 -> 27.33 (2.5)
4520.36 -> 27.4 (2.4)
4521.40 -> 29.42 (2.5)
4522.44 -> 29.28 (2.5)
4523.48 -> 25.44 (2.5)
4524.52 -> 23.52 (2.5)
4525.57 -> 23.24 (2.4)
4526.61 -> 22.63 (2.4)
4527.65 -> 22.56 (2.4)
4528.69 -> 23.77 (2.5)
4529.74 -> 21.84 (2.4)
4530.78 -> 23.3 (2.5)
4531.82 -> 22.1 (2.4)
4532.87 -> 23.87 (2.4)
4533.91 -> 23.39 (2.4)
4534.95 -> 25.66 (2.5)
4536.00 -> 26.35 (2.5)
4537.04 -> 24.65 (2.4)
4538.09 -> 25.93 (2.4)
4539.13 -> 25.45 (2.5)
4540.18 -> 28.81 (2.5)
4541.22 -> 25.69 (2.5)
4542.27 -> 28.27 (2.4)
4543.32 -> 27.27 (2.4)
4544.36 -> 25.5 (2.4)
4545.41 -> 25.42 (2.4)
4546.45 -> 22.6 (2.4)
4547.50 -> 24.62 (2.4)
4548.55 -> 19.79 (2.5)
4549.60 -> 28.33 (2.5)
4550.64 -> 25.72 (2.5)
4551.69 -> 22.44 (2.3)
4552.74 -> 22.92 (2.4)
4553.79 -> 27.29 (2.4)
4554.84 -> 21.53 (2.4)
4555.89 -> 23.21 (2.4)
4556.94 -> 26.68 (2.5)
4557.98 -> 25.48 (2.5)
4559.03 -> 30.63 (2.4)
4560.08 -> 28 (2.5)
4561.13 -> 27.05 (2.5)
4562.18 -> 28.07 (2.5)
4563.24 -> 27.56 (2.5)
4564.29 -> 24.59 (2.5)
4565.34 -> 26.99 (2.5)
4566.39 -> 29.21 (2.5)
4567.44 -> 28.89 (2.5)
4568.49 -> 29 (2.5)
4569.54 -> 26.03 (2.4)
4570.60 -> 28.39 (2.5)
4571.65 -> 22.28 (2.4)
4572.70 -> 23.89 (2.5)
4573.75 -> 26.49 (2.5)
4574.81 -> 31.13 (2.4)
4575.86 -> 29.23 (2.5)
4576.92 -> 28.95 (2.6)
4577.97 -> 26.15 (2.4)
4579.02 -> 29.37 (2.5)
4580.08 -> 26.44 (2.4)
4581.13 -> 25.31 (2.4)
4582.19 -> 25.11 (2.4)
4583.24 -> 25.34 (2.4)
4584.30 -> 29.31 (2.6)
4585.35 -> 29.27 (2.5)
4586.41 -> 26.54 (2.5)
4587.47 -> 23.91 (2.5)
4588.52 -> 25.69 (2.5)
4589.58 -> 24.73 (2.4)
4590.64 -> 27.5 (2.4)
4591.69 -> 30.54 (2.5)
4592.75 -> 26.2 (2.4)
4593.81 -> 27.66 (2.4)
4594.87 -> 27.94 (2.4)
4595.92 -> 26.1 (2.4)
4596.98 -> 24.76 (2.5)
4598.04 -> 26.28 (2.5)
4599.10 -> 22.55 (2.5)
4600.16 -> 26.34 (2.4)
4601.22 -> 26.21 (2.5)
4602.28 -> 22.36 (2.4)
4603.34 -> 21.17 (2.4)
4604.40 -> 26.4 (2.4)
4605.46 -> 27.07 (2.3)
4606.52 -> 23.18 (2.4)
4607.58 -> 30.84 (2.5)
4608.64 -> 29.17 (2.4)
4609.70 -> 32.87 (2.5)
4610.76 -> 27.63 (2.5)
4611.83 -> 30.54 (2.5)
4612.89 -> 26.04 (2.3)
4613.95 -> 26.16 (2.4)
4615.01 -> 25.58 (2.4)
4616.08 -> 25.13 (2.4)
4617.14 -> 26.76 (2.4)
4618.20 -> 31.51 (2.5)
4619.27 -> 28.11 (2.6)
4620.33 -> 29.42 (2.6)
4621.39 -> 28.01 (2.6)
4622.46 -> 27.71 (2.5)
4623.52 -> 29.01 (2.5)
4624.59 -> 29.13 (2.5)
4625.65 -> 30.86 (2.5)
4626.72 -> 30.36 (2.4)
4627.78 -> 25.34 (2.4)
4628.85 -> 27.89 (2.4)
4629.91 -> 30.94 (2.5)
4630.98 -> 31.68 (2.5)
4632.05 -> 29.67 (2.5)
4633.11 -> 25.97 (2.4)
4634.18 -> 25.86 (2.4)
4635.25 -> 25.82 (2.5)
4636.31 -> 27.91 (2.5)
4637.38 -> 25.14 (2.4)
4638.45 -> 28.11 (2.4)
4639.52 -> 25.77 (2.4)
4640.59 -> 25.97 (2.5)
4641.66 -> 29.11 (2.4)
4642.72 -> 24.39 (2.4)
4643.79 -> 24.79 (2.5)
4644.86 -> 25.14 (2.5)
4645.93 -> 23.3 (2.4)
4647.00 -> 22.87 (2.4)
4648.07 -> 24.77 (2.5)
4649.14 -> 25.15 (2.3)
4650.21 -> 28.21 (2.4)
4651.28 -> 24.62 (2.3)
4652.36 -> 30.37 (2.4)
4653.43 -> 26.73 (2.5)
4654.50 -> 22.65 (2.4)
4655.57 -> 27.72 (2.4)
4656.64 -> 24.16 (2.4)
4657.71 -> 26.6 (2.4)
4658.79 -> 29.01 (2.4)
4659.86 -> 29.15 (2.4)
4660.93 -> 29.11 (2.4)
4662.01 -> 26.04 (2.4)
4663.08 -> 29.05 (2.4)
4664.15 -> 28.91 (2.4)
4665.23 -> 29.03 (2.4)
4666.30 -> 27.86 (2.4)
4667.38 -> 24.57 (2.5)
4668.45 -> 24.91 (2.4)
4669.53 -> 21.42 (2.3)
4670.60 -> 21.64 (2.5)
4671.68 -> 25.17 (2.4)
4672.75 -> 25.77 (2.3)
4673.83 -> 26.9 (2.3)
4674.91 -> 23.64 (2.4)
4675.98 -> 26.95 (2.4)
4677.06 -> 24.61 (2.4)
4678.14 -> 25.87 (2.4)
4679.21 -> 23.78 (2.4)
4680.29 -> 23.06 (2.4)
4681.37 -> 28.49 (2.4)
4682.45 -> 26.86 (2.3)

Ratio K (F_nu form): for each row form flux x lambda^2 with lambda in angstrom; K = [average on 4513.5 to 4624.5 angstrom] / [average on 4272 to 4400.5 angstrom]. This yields 1.4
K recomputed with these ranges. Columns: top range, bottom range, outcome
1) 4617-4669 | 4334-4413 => 1.38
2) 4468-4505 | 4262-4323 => 1.61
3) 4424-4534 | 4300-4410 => 1.28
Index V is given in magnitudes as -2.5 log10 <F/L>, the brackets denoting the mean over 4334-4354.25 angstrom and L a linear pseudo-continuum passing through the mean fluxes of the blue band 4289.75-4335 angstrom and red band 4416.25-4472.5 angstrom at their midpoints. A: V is -0.13 mag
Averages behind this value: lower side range 17.9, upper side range 23.6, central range 21.8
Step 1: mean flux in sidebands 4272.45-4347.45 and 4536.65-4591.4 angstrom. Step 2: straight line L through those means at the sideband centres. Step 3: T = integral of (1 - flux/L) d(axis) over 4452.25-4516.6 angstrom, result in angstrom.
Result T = -4.8 angstrom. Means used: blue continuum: 18.6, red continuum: 26.3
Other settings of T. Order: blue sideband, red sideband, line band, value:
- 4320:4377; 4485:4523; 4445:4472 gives 1.90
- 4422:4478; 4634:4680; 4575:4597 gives -1.47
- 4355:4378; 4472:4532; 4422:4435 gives 0.76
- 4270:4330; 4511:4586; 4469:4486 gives -1.69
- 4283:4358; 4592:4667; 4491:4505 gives -1.67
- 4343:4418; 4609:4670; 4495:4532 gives -2.08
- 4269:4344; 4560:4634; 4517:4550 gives 0.10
